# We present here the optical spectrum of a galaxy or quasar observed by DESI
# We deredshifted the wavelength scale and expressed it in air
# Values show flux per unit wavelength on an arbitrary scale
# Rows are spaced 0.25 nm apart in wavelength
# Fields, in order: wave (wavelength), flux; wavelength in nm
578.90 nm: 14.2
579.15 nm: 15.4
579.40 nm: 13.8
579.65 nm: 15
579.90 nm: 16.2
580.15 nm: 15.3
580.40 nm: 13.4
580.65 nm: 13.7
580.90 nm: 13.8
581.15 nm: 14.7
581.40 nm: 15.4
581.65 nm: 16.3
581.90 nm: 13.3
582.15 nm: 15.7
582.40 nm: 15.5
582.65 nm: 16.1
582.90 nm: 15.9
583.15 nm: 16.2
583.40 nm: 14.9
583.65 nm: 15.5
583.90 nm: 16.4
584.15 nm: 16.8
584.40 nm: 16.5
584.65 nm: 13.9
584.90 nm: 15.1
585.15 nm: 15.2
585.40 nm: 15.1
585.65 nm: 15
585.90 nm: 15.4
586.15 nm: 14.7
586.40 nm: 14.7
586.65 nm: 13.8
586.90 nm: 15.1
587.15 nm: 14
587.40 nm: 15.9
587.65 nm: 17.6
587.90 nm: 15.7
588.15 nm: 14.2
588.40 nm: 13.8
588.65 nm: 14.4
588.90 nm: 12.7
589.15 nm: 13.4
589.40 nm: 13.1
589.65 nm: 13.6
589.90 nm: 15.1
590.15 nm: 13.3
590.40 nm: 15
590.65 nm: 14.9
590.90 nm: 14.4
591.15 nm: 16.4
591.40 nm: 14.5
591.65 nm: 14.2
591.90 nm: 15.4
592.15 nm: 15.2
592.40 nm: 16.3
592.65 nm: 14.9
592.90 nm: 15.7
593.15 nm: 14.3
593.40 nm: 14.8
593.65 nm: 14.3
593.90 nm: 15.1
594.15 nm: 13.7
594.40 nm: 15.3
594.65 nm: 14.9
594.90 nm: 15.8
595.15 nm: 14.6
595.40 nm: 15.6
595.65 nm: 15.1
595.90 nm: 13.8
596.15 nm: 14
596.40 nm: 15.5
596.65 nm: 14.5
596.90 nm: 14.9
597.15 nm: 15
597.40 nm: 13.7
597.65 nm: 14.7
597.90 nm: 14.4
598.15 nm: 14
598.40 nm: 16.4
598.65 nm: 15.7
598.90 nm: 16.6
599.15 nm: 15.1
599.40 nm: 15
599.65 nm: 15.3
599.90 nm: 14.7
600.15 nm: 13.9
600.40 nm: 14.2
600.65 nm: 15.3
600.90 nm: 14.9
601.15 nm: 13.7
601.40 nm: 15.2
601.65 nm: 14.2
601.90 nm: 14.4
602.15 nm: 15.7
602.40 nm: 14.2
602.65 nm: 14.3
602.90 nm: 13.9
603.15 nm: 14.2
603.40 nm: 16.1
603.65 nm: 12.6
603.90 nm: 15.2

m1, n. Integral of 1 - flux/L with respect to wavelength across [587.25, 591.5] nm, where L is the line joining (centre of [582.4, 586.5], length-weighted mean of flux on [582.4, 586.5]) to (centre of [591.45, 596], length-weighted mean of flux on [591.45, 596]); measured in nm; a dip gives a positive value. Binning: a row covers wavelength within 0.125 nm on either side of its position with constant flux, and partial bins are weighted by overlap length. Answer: 0.17 nm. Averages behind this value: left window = 15.5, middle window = 14.6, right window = 14.9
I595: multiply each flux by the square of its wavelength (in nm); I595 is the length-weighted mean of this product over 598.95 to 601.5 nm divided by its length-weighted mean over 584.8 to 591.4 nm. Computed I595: 1.0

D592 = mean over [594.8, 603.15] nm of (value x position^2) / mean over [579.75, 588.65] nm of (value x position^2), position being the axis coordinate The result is 1.03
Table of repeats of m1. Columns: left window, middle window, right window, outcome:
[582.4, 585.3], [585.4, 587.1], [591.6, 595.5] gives 0.08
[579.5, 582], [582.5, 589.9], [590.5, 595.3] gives -0.08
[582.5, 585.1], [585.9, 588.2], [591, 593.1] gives 0.06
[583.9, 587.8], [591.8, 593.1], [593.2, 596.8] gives -0.04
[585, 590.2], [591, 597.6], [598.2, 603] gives -0.08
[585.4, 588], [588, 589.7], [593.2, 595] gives 0.16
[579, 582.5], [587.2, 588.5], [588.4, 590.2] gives -0.14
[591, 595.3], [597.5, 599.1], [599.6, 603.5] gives -0.05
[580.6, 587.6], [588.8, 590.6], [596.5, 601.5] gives 0.15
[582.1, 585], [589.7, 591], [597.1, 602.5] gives 0.07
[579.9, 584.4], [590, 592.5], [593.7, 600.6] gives 0.01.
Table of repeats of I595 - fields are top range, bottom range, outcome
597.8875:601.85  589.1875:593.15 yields 1.04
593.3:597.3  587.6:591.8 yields 1.04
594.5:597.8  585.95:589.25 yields 1.04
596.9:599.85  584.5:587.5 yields 1.06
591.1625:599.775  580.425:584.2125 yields 1.02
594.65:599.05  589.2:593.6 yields 1.03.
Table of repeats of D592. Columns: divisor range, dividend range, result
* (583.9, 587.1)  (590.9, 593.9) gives 1.02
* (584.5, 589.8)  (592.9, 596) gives 1.04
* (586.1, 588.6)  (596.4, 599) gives 1.04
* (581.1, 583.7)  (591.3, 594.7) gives 1.00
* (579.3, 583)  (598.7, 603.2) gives 1.05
